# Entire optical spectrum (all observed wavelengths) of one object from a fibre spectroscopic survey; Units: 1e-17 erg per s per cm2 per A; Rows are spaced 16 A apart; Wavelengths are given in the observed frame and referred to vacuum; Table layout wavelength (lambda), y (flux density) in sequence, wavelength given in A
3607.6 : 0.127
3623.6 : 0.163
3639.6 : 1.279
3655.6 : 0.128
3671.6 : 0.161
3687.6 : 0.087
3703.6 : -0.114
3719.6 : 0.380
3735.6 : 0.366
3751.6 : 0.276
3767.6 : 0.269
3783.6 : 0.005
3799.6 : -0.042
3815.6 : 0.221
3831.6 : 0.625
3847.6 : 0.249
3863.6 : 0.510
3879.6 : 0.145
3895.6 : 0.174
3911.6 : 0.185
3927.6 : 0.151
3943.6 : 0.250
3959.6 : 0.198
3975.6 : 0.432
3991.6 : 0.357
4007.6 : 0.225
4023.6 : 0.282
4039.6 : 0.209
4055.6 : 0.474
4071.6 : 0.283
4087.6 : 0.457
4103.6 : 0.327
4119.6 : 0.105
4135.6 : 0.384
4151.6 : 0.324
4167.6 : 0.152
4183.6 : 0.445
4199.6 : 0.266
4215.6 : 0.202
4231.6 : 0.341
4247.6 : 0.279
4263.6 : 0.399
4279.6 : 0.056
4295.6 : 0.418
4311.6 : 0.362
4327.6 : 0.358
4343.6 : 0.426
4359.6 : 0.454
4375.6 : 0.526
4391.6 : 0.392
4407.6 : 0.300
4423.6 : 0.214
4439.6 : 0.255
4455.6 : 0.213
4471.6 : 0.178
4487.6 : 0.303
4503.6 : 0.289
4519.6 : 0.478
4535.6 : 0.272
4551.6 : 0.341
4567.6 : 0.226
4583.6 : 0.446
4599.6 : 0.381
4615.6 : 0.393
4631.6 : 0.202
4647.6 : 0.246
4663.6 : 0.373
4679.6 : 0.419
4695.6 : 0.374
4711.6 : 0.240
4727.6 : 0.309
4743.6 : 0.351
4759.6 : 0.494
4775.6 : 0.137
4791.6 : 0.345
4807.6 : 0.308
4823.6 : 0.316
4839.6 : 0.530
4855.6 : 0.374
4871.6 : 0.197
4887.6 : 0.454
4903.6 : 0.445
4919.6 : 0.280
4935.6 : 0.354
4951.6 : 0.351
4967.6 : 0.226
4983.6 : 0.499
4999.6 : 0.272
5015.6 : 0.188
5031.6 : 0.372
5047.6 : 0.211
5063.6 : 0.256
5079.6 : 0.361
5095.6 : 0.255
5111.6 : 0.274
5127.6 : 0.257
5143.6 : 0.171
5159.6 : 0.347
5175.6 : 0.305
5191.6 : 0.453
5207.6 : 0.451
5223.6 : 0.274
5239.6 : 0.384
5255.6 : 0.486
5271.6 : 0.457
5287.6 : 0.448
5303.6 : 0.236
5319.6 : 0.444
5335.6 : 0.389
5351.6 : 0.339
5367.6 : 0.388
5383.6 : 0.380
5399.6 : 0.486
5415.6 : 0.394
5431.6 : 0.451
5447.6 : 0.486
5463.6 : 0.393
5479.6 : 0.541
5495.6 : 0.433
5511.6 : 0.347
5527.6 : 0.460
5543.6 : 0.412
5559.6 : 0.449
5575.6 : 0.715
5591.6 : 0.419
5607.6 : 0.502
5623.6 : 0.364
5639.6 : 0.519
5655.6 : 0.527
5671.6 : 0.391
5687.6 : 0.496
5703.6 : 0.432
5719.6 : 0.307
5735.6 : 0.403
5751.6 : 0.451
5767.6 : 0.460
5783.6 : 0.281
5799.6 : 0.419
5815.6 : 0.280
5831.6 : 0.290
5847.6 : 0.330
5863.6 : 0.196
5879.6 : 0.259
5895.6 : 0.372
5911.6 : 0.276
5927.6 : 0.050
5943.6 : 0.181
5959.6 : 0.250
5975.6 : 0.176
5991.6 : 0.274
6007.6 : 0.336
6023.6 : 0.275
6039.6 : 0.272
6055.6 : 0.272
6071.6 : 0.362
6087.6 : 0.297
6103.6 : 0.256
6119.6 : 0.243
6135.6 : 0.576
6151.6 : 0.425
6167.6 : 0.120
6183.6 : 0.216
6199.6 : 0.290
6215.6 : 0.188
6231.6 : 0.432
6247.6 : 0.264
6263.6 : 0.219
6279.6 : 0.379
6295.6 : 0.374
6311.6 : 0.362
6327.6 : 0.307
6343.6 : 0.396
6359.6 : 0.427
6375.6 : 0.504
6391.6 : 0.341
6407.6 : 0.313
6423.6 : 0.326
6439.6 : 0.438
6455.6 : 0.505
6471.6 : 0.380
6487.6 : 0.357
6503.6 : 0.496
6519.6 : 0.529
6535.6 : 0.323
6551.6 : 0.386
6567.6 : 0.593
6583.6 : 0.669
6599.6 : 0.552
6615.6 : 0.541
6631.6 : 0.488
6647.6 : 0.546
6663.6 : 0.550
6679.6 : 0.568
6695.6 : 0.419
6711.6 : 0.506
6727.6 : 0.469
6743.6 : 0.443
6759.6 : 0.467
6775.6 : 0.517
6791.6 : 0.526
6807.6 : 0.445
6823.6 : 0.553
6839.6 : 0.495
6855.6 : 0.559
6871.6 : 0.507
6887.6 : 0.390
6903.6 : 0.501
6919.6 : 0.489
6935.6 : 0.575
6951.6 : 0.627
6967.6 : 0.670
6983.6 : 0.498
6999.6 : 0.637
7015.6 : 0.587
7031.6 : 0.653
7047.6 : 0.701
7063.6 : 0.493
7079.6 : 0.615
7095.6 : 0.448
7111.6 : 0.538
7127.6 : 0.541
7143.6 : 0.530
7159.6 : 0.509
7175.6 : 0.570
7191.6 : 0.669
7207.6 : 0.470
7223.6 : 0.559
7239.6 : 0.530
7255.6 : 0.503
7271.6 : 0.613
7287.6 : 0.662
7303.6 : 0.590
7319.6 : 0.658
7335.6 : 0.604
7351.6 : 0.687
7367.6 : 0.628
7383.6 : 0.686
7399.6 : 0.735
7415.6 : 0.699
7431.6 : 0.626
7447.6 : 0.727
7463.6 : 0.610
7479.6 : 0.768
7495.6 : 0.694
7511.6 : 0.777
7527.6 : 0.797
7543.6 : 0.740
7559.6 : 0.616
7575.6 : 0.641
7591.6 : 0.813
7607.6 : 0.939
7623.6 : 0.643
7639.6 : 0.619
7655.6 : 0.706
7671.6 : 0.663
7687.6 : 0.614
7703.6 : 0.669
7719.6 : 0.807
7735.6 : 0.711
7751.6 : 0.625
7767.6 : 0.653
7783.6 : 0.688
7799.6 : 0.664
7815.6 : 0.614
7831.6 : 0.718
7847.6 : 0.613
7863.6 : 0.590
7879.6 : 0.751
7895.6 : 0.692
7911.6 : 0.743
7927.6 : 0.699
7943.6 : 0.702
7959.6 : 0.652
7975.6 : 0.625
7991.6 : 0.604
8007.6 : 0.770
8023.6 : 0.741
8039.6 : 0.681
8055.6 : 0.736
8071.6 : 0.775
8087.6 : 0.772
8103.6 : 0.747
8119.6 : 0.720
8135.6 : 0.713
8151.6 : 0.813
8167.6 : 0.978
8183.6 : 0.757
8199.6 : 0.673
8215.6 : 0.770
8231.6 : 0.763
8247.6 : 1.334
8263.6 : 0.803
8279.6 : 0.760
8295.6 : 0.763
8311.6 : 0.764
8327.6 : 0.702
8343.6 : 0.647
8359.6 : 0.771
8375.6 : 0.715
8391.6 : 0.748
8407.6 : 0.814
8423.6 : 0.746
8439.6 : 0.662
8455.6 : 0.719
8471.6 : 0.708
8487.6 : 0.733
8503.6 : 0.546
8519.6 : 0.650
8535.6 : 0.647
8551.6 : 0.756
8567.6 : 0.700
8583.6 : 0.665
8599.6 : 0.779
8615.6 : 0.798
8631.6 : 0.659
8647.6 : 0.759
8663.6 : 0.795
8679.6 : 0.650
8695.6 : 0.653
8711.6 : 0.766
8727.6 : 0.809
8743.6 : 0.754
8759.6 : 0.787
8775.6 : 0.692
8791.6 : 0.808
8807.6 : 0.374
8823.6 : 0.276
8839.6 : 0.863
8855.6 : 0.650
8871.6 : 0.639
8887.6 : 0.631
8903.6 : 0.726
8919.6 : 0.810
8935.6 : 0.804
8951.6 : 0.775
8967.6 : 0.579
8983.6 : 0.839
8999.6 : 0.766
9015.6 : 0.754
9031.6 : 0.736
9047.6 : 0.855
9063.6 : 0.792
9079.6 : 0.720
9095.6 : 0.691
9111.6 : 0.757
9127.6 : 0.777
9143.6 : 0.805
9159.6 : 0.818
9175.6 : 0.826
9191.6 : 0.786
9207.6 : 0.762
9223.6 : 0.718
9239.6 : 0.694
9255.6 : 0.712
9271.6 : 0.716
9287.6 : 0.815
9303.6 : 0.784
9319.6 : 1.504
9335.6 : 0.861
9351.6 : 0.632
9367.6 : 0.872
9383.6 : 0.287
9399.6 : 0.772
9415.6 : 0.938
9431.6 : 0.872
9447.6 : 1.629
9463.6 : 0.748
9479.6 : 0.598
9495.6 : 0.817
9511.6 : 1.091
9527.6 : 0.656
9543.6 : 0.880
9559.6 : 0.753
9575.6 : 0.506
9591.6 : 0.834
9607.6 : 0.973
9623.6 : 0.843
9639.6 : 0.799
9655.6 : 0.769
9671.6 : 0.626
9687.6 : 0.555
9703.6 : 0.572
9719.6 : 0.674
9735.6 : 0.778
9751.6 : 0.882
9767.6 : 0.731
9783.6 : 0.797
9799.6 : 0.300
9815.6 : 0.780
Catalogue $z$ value 0.647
